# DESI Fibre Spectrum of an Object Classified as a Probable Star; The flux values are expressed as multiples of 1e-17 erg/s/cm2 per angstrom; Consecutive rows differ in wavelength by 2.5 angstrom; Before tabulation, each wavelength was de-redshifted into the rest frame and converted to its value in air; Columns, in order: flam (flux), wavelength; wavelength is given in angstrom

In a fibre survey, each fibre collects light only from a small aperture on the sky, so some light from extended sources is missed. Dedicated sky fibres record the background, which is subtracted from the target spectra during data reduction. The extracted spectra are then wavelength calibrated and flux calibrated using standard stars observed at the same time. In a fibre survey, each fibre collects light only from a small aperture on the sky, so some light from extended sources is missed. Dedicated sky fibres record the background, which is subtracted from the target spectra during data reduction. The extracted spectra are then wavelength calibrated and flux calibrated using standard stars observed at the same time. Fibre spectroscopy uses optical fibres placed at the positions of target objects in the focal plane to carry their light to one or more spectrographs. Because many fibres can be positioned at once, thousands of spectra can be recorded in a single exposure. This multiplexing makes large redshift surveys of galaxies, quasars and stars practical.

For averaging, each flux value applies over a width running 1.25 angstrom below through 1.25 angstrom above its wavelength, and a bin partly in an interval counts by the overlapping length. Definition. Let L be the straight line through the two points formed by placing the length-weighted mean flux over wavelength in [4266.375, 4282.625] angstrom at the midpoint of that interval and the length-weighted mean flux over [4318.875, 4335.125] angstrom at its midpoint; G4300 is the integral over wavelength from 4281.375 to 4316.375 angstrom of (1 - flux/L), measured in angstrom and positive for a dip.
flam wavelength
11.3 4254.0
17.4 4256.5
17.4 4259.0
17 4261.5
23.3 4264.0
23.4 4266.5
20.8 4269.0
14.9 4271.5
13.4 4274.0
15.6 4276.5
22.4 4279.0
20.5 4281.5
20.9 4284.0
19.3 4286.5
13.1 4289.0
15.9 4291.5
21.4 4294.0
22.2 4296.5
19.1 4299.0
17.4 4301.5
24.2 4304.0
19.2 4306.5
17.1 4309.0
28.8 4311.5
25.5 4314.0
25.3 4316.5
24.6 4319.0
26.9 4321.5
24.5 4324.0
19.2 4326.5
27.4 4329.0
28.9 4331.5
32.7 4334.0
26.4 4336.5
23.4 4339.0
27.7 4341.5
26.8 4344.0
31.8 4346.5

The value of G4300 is 2.6 angstrom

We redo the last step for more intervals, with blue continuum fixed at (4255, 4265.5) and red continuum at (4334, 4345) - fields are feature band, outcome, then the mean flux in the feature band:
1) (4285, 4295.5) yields 2.01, 17.6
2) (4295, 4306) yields 1.05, 20.6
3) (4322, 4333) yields 0.13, 25.3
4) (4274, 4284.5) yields 0.85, 19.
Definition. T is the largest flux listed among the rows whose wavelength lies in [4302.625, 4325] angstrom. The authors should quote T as 28.8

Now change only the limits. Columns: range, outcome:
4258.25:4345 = 32.7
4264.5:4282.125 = 23.4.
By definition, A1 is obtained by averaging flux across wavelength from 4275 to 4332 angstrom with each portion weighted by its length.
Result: 21.6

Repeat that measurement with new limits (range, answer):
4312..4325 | 25.6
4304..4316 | 23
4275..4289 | 19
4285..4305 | 19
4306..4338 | 25.2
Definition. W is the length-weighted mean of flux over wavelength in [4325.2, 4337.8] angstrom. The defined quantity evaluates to 26.9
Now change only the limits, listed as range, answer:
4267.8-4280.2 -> 17.4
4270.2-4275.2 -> 14.2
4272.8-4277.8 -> 14.6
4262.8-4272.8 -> 20.6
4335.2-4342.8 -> 25.9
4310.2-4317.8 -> 26.5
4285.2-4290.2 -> 16.3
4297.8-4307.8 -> 20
